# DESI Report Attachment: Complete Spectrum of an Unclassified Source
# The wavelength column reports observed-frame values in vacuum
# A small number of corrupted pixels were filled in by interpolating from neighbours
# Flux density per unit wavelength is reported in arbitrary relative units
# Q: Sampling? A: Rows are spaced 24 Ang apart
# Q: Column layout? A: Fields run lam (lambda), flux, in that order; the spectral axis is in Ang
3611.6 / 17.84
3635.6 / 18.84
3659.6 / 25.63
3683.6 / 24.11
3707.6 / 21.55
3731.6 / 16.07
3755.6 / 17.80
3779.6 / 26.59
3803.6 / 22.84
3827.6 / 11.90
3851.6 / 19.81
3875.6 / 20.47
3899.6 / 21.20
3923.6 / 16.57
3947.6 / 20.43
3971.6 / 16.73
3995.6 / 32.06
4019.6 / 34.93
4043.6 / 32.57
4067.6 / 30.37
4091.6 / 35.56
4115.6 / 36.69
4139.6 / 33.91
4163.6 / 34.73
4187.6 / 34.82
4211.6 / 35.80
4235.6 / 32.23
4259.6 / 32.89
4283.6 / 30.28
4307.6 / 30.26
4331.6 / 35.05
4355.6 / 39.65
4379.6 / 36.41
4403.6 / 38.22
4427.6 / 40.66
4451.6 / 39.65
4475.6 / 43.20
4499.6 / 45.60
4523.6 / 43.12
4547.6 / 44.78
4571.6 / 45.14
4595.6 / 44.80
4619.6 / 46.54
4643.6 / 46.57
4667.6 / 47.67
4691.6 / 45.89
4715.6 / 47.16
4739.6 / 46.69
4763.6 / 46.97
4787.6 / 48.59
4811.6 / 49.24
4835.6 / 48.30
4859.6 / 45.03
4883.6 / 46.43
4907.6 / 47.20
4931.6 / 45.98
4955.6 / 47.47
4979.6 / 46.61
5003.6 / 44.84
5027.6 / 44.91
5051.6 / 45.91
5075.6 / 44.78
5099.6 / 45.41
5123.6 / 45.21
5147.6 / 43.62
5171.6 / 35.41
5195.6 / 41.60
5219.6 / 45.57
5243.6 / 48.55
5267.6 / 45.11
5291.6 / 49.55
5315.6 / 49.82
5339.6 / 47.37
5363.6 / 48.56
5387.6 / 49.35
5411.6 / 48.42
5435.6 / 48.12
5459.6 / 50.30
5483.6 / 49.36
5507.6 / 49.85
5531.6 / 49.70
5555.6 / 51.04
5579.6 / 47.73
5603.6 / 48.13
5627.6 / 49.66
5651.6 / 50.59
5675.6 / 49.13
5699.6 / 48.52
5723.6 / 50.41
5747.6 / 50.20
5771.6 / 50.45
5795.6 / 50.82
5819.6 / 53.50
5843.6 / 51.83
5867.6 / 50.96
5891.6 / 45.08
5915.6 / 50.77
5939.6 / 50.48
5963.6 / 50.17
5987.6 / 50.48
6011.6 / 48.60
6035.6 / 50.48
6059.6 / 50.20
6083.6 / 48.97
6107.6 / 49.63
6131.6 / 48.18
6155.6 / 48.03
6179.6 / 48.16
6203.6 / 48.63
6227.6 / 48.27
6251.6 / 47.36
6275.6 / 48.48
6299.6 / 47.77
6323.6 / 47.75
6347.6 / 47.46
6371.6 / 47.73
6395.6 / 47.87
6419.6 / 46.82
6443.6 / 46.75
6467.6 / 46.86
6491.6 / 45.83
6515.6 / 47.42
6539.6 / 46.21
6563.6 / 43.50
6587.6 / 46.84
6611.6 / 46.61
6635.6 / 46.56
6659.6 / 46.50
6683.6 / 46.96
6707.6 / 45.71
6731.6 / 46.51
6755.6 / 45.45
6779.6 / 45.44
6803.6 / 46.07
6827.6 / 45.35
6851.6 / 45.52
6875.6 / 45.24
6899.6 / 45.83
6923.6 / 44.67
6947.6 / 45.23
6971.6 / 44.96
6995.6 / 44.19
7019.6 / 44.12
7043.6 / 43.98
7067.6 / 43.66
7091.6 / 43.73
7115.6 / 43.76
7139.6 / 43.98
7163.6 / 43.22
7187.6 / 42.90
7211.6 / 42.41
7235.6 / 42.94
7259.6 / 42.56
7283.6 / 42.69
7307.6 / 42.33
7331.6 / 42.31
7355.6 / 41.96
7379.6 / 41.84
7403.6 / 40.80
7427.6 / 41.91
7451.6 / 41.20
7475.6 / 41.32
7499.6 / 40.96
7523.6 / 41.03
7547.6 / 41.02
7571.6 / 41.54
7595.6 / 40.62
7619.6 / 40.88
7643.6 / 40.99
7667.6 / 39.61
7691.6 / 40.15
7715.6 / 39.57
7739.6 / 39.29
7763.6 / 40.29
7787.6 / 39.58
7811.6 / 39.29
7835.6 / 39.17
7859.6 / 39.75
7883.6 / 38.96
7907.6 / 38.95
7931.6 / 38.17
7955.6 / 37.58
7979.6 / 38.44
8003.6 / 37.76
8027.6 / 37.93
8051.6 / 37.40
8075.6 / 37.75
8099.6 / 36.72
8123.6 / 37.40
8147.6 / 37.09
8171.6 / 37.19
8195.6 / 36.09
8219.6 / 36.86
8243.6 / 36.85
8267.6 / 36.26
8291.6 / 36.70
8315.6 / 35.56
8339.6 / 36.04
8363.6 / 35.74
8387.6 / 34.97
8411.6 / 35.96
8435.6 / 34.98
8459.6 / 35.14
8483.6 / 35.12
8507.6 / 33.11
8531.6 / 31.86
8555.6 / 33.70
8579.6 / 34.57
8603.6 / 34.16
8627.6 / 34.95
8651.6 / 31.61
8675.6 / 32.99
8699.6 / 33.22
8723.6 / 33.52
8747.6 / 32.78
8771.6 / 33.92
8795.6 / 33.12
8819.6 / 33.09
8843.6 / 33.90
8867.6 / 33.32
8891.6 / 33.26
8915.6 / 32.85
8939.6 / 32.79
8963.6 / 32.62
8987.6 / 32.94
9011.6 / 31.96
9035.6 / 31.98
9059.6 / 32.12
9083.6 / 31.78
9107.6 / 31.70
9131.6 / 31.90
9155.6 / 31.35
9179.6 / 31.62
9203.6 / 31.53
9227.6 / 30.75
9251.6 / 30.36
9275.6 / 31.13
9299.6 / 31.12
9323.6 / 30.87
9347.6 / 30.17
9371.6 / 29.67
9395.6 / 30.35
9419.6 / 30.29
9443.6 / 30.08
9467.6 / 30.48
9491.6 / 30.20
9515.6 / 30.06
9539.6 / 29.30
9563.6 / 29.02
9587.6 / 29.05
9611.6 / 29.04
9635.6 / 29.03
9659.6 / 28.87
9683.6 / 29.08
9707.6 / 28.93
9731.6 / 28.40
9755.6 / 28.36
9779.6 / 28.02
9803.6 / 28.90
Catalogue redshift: 0.00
